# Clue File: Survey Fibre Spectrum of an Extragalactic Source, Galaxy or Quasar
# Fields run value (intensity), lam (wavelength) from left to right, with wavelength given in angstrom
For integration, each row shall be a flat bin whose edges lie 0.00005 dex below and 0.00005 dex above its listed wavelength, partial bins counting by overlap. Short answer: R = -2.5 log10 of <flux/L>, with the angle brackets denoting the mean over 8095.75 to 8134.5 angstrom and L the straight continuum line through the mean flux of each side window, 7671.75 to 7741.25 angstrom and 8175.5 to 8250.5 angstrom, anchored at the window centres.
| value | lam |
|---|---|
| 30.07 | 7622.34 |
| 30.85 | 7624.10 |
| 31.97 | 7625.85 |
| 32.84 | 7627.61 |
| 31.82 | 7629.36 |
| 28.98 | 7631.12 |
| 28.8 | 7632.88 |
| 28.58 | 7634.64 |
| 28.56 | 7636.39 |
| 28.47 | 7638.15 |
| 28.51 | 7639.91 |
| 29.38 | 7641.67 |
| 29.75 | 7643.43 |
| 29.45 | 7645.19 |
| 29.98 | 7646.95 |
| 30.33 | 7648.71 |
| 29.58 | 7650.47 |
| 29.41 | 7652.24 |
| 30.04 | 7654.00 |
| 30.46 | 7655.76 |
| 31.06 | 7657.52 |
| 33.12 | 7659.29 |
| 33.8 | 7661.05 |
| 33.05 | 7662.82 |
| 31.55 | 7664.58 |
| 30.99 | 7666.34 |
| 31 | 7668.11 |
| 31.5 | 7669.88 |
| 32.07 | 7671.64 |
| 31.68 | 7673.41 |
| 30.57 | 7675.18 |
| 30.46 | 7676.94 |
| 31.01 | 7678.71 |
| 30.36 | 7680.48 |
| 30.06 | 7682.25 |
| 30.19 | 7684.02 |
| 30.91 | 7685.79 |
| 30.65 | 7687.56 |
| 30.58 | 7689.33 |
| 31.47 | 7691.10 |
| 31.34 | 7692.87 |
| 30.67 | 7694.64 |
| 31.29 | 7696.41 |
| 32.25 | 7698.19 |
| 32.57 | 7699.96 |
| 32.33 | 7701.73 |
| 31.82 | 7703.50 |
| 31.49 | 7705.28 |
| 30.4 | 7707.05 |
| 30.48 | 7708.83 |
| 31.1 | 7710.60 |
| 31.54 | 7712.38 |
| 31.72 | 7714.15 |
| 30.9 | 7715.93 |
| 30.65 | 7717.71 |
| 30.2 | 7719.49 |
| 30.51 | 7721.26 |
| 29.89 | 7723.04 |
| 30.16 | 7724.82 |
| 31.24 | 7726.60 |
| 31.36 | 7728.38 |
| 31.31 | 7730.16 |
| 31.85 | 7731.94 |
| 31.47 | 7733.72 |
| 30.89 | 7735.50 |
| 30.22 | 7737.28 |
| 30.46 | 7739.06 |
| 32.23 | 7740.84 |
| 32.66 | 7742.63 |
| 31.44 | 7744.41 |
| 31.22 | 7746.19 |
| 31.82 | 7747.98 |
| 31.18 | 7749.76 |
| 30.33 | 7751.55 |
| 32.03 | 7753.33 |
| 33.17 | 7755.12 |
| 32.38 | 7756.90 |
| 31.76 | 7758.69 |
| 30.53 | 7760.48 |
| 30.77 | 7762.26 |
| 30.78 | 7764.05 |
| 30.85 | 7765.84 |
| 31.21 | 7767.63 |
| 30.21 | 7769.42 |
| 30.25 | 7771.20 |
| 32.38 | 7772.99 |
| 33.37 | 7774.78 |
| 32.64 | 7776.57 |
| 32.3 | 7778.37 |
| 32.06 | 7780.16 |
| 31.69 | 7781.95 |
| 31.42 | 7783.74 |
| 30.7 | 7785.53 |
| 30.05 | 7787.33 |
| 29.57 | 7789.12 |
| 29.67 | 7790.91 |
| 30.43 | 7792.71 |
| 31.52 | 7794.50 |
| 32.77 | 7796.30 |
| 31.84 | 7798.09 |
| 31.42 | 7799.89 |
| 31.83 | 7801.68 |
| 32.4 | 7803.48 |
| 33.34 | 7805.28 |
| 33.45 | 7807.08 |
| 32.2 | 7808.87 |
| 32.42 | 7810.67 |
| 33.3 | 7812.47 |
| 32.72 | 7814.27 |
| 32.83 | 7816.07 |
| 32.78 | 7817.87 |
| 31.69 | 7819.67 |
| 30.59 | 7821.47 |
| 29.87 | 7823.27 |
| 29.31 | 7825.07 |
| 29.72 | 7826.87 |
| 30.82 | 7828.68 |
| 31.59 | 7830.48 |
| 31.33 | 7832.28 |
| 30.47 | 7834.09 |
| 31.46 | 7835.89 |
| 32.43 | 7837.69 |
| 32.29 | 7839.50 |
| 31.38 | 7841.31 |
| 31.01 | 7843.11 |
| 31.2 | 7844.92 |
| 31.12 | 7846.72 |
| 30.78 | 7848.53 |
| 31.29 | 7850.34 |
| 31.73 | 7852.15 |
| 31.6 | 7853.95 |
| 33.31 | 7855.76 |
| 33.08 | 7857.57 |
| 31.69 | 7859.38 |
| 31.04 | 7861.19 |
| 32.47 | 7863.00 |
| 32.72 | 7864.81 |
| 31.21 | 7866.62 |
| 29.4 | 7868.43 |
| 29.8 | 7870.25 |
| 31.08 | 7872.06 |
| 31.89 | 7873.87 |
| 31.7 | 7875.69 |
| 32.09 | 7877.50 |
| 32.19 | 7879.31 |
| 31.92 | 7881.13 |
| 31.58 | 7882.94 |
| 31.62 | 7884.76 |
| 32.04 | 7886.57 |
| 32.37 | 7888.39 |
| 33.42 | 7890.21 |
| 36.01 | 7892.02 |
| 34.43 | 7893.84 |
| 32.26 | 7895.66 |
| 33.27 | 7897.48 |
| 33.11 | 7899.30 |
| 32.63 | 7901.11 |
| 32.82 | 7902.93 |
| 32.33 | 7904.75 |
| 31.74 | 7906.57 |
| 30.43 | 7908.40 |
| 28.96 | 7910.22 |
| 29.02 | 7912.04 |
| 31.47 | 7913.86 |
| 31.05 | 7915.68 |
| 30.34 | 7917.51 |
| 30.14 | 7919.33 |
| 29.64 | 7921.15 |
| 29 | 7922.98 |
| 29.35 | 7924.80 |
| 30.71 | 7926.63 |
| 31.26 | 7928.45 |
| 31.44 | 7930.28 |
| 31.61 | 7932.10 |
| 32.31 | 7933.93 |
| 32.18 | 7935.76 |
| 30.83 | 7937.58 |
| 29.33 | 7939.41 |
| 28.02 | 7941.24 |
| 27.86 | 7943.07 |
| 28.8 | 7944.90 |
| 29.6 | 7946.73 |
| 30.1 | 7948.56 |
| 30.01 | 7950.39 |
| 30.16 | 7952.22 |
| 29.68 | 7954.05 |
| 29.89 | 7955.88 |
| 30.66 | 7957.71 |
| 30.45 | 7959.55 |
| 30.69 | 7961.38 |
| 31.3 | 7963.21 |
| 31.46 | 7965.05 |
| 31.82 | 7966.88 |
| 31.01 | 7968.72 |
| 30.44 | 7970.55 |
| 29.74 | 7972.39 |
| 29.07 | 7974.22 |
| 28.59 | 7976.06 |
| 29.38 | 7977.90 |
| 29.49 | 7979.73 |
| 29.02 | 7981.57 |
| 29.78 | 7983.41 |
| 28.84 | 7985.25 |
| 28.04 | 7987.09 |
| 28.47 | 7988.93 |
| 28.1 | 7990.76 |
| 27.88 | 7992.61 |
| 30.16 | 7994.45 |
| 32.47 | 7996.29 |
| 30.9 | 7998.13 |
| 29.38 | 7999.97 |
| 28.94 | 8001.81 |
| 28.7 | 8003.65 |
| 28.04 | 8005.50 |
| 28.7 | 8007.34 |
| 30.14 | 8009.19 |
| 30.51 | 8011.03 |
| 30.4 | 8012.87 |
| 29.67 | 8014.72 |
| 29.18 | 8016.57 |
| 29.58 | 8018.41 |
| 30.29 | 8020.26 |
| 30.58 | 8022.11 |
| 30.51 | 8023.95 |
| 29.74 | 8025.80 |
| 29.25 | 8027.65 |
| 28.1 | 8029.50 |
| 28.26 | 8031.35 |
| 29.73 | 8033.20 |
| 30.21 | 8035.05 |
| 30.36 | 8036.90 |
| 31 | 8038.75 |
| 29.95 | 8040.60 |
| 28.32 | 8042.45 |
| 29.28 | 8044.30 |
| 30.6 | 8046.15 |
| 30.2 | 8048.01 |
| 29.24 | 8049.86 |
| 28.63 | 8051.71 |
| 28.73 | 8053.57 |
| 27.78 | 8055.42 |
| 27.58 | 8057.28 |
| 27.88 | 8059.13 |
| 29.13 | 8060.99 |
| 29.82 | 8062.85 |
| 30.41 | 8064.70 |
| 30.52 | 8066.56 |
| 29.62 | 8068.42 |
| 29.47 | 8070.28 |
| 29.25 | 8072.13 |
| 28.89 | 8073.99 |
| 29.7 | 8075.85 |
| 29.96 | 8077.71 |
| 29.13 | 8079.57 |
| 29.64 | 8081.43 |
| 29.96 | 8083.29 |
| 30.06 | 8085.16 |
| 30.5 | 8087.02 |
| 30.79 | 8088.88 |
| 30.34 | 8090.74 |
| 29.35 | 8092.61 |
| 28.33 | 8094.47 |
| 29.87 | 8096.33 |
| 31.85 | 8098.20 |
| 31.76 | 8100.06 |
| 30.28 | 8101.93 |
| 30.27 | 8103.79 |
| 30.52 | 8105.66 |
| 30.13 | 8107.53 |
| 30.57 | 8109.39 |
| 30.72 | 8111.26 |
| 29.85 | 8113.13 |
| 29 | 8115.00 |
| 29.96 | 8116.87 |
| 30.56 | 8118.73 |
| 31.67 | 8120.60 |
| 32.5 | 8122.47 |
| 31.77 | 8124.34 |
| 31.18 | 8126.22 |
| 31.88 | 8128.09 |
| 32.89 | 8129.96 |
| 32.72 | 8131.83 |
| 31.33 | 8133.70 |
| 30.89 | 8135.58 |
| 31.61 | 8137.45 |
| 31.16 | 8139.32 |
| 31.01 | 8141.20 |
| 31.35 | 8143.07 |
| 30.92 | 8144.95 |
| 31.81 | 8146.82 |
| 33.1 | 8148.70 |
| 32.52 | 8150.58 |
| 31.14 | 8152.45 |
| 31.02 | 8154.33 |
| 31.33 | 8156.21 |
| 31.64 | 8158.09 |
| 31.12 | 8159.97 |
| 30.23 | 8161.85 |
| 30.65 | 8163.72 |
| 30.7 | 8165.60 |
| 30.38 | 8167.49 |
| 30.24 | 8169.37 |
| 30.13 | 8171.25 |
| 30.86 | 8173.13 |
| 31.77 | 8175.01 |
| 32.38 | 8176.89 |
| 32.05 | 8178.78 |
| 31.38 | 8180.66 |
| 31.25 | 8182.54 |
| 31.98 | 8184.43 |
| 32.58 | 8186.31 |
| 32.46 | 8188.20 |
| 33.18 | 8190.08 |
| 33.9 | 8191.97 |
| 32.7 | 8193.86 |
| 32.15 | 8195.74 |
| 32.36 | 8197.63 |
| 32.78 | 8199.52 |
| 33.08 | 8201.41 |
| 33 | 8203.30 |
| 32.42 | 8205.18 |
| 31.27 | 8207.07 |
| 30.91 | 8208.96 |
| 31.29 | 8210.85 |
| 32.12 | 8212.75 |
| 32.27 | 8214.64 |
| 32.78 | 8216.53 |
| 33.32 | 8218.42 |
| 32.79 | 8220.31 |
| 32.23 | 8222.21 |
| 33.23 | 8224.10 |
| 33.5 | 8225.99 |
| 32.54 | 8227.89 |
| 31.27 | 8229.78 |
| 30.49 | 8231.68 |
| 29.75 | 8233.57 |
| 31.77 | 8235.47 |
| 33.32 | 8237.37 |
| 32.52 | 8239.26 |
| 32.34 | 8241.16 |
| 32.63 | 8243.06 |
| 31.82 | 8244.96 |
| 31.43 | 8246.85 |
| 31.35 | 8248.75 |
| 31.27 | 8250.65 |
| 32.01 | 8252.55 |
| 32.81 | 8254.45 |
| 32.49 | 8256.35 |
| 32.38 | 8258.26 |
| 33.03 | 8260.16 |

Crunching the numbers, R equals 0.033 mag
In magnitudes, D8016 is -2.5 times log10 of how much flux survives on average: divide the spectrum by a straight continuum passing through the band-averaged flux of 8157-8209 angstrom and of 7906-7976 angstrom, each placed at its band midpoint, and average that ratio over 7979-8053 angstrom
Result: 0.04 mag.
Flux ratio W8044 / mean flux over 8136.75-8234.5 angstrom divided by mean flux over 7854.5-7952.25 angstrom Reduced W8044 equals 1.0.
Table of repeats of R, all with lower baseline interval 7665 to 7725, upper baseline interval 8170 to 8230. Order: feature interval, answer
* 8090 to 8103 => 0.06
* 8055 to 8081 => 0.09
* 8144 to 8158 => 0.02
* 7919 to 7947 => 0.05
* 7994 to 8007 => 0.07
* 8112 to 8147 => 0.03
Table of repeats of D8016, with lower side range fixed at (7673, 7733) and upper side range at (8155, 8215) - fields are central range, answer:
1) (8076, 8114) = 0.05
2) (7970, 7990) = 0.08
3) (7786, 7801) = 0.01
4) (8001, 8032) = 0.07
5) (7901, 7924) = 0.02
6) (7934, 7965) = 0.05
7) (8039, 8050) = 0.06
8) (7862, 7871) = 0.01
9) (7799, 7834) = -0.02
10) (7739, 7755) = -0.02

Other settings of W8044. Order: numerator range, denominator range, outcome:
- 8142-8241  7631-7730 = 1.04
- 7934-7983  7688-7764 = 0.96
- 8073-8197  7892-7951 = 1.01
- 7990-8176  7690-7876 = 0.96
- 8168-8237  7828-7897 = 1.01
